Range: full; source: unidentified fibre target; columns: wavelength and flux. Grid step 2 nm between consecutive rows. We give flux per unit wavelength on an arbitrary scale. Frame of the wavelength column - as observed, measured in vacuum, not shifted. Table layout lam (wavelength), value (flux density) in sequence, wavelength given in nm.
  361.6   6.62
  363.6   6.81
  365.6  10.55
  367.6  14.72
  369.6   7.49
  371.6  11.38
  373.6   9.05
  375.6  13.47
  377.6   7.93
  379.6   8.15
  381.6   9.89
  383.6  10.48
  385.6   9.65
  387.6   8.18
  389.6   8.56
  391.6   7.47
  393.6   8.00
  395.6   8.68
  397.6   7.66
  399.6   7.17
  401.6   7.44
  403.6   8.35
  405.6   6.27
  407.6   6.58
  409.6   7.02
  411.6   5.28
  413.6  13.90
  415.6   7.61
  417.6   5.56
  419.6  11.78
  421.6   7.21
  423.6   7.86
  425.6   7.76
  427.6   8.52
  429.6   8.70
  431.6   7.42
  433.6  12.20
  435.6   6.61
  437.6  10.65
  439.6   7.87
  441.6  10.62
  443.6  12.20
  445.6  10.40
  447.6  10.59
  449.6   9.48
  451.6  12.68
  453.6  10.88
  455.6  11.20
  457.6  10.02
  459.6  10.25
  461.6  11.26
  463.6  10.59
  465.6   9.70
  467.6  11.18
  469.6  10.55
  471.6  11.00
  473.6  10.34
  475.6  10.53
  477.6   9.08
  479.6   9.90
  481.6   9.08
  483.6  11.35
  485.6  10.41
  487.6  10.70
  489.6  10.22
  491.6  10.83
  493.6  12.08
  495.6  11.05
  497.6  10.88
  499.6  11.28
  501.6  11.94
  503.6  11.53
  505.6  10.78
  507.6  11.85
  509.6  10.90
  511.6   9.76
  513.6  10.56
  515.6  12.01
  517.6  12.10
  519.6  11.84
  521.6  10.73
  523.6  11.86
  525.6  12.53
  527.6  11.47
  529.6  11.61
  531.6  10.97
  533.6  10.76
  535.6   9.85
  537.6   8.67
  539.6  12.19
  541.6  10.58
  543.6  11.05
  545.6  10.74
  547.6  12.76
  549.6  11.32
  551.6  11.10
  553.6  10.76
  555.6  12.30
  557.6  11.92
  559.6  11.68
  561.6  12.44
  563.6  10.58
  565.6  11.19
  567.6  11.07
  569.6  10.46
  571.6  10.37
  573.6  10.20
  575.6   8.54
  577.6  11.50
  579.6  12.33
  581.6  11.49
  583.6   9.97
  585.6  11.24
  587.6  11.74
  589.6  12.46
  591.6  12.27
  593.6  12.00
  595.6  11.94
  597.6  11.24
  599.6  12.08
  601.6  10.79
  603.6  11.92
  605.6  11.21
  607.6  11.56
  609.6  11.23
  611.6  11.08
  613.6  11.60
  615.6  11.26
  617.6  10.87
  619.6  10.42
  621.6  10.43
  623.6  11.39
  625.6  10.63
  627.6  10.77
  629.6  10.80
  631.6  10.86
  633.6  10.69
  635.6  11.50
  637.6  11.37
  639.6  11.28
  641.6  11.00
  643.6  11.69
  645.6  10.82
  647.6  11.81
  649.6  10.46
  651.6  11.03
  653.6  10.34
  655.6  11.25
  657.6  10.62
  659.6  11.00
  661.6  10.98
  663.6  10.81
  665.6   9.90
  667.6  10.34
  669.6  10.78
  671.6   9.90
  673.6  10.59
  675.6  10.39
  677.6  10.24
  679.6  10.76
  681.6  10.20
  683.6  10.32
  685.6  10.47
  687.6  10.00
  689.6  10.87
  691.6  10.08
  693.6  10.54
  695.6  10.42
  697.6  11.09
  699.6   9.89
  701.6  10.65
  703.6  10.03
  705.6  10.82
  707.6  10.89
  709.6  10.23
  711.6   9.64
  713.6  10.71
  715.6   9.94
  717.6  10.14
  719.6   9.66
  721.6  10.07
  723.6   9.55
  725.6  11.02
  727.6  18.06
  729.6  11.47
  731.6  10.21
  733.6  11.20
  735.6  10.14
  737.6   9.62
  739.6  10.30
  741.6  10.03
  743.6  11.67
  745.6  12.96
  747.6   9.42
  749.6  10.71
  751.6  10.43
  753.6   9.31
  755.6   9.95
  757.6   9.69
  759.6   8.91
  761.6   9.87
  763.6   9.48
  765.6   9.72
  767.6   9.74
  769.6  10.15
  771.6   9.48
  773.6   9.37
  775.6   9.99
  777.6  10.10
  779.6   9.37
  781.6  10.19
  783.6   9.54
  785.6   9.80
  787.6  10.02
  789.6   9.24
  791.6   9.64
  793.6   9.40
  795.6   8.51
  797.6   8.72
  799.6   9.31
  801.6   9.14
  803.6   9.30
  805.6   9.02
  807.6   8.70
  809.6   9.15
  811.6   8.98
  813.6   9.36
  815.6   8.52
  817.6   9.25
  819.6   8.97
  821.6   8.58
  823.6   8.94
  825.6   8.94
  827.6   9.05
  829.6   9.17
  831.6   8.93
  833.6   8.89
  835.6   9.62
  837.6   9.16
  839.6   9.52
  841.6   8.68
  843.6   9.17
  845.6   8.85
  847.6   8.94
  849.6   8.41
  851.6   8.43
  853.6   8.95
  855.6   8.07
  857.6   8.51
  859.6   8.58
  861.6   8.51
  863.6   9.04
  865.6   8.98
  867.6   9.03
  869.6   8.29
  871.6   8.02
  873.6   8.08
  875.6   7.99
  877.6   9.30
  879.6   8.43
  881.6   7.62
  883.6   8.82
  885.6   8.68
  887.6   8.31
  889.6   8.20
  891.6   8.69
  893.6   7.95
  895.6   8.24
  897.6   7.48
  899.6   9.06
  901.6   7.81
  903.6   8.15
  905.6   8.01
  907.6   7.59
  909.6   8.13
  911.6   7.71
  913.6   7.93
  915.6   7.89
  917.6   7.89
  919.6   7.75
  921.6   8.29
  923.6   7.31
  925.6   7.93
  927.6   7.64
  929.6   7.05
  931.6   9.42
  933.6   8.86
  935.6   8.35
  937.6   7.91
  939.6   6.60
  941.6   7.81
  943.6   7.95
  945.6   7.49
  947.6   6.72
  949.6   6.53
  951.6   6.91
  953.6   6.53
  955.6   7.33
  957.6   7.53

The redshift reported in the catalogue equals 0.11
